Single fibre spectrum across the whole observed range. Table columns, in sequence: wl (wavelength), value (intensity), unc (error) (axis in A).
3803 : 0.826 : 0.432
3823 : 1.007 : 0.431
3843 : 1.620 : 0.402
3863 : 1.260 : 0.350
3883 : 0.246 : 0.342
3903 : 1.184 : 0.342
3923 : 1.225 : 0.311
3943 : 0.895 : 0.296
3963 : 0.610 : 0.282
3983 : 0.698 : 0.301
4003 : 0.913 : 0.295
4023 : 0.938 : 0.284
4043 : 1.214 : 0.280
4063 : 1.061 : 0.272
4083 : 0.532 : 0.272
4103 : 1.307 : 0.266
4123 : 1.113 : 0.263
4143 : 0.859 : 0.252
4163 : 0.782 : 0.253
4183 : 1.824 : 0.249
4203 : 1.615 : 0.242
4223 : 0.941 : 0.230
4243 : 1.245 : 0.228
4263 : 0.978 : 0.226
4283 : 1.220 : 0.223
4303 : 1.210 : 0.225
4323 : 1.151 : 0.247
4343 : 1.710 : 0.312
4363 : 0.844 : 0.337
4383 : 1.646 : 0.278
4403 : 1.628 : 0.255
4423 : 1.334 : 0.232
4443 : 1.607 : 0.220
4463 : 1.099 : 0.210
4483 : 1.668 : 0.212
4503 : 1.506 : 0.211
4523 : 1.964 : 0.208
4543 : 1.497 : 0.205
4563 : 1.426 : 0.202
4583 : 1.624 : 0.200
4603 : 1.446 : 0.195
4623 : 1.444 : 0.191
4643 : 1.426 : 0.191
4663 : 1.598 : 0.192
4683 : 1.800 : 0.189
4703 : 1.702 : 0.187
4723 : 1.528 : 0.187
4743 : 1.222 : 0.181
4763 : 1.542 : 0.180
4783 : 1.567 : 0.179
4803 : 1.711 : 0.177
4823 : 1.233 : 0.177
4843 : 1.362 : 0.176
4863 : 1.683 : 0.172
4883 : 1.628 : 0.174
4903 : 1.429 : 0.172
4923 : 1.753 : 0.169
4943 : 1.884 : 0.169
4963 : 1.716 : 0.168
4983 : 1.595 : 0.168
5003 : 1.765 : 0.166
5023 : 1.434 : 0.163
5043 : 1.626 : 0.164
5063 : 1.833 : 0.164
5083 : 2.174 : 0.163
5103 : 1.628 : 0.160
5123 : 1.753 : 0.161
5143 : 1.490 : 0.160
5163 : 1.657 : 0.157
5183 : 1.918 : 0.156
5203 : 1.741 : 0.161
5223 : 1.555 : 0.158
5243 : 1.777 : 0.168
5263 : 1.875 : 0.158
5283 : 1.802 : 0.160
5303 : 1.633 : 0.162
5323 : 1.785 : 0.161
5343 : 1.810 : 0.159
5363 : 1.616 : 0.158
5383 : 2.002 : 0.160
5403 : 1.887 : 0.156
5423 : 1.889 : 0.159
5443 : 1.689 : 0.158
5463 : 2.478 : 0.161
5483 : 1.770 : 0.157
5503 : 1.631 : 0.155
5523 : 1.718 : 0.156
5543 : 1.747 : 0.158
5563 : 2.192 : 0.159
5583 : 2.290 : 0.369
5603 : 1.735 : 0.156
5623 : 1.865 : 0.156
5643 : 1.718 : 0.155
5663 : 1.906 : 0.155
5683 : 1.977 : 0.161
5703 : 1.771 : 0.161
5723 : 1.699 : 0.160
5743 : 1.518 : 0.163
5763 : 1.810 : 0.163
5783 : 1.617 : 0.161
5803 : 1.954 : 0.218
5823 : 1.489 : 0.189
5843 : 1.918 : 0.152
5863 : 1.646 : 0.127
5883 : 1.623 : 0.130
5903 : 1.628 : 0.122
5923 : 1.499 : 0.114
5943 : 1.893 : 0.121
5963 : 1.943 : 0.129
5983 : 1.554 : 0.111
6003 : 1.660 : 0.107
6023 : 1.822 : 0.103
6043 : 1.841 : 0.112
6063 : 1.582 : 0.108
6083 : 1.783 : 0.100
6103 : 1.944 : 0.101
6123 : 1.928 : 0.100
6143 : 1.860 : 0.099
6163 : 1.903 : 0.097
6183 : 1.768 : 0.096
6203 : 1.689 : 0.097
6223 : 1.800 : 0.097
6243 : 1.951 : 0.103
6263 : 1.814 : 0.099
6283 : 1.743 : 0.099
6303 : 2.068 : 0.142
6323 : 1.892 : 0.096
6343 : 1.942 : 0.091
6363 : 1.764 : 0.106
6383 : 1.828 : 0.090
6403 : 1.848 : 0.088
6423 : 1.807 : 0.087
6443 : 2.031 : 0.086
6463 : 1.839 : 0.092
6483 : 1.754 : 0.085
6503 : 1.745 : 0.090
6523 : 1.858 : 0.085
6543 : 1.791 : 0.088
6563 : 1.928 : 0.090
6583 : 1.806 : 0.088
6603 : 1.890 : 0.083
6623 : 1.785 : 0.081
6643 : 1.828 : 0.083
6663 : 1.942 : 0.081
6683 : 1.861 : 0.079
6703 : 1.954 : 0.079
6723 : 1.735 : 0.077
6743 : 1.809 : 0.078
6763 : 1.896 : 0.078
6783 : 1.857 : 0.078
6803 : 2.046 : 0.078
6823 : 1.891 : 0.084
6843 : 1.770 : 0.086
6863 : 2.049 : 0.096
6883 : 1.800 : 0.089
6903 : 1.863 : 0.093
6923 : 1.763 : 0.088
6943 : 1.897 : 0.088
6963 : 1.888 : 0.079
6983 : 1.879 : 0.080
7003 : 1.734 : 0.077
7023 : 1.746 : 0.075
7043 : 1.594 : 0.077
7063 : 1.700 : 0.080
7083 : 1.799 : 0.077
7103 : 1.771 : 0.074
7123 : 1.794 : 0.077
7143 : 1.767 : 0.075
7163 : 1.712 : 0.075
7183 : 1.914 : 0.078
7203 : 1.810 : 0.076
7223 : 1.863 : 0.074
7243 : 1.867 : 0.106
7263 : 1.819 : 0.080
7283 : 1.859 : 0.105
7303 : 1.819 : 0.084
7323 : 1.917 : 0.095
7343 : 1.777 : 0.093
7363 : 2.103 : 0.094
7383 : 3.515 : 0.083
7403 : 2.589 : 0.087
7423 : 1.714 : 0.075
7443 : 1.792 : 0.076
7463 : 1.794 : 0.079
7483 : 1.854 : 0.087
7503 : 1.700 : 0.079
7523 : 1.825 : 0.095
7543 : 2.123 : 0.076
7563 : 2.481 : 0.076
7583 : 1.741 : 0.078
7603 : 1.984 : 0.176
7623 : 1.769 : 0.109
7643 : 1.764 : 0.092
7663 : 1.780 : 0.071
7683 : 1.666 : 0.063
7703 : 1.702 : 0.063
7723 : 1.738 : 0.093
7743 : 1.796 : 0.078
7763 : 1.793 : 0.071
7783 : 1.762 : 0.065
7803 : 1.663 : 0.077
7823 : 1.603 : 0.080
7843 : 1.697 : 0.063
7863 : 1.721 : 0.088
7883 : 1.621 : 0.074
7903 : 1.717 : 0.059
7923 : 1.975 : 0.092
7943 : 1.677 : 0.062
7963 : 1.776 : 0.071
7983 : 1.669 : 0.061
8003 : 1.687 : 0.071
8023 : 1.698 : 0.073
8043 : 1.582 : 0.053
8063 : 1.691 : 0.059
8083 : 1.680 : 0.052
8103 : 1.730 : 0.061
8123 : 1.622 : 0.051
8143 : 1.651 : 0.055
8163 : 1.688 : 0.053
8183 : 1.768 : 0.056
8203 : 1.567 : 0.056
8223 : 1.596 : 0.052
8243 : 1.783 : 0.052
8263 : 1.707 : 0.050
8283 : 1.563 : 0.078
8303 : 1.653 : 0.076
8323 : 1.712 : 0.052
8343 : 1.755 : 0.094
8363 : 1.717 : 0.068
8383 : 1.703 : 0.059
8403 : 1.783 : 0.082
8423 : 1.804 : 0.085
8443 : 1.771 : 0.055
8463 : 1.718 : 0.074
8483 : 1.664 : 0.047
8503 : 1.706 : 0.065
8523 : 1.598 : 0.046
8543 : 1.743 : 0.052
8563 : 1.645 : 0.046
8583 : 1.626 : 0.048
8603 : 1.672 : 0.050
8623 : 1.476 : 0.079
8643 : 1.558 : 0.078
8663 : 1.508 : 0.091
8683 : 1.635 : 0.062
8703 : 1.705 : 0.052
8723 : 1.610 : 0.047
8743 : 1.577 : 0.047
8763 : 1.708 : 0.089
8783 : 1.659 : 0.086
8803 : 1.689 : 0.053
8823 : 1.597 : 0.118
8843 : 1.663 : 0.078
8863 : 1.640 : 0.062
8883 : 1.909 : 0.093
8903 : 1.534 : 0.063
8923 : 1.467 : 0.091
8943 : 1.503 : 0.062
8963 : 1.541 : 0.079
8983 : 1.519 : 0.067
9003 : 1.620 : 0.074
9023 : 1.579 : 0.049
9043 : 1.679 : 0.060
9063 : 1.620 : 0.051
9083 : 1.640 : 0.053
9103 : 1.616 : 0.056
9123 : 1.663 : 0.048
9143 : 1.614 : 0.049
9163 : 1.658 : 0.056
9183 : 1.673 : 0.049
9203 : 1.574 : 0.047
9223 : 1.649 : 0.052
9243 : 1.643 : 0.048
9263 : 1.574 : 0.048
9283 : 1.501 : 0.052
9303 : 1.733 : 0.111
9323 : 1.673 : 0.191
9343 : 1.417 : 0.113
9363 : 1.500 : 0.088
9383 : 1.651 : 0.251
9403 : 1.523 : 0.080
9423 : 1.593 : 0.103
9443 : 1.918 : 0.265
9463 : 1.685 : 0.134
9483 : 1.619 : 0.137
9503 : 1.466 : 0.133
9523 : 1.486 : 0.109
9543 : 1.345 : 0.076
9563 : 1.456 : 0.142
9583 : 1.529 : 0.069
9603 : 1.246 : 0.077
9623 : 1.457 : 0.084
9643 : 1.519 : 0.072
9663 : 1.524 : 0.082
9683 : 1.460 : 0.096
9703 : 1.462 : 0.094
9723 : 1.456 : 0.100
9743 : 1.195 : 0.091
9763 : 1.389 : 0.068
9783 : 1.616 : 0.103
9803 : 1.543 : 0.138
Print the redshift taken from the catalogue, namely 0.12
